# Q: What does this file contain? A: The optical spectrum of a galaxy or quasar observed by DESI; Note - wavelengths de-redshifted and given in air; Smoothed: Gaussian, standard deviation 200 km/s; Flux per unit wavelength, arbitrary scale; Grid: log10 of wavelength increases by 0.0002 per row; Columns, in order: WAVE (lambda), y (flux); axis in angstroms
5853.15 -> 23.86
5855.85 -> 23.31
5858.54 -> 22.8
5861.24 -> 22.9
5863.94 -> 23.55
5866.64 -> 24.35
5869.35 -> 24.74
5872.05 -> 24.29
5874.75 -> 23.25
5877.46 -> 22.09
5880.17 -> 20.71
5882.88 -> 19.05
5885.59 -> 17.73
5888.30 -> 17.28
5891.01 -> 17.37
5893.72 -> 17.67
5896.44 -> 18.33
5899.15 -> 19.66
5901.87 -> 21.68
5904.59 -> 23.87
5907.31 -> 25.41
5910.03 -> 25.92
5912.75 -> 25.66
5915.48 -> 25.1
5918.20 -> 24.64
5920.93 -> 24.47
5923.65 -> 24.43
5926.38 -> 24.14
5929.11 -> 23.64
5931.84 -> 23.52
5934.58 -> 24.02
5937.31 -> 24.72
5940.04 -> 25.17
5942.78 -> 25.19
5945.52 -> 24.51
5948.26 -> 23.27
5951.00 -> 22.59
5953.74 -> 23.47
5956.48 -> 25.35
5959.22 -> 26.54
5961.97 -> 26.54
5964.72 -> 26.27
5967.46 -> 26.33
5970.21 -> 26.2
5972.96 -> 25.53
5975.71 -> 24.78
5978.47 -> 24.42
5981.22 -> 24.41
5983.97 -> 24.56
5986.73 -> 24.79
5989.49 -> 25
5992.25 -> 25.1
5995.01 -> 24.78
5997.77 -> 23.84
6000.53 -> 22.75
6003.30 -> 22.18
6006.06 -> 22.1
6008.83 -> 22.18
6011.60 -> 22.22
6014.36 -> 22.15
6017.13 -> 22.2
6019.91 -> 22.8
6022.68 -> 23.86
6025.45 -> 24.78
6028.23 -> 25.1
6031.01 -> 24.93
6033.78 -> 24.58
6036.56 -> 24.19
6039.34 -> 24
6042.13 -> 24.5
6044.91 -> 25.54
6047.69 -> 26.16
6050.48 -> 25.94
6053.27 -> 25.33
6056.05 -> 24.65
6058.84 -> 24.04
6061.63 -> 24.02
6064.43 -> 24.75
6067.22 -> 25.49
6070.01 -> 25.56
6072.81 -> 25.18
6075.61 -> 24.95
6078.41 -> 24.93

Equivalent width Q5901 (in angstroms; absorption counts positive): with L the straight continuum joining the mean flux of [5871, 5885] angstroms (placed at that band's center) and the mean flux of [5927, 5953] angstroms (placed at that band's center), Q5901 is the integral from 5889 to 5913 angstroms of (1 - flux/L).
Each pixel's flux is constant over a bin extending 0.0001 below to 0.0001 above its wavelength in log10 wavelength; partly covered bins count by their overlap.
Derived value 1.19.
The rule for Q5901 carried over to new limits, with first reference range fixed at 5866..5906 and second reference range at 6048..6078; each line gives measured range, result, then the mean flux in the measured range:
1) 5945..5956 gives -0.6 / 23.5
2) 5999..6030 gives 1.2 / 23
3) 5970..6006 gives -1.8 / 24.3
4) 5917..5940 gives -2.6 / 24.3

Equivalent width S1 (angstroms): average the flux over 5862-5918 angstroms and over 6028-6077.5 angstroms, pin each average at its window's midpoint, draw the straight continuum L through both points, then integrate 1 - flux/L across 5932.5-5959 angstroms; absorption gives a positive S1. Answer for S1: -1.6 angstroms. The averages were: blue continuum 22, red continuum 24.9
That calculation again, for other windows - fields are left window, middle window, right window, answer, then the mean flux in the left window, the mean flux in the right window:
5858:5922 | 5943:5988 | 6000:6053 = -3.67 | 22.2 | 23.8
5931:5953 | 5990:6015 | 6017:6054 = 1.35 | 24.1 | 24.6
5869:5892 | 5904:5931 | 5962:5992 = -2.83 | 20.6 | 25.3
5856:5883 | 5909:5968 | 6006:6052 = -3.40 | 23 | 24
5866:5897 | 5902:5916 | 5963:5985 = -1.86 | 20.5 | 25.3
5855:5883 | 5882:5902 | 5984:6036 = 4.07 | 23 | 23.7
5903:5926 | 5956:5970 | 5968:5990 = -0.72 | 24.9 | 25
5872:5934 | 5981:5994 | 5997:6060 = -0.81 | 22.2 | 23.9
